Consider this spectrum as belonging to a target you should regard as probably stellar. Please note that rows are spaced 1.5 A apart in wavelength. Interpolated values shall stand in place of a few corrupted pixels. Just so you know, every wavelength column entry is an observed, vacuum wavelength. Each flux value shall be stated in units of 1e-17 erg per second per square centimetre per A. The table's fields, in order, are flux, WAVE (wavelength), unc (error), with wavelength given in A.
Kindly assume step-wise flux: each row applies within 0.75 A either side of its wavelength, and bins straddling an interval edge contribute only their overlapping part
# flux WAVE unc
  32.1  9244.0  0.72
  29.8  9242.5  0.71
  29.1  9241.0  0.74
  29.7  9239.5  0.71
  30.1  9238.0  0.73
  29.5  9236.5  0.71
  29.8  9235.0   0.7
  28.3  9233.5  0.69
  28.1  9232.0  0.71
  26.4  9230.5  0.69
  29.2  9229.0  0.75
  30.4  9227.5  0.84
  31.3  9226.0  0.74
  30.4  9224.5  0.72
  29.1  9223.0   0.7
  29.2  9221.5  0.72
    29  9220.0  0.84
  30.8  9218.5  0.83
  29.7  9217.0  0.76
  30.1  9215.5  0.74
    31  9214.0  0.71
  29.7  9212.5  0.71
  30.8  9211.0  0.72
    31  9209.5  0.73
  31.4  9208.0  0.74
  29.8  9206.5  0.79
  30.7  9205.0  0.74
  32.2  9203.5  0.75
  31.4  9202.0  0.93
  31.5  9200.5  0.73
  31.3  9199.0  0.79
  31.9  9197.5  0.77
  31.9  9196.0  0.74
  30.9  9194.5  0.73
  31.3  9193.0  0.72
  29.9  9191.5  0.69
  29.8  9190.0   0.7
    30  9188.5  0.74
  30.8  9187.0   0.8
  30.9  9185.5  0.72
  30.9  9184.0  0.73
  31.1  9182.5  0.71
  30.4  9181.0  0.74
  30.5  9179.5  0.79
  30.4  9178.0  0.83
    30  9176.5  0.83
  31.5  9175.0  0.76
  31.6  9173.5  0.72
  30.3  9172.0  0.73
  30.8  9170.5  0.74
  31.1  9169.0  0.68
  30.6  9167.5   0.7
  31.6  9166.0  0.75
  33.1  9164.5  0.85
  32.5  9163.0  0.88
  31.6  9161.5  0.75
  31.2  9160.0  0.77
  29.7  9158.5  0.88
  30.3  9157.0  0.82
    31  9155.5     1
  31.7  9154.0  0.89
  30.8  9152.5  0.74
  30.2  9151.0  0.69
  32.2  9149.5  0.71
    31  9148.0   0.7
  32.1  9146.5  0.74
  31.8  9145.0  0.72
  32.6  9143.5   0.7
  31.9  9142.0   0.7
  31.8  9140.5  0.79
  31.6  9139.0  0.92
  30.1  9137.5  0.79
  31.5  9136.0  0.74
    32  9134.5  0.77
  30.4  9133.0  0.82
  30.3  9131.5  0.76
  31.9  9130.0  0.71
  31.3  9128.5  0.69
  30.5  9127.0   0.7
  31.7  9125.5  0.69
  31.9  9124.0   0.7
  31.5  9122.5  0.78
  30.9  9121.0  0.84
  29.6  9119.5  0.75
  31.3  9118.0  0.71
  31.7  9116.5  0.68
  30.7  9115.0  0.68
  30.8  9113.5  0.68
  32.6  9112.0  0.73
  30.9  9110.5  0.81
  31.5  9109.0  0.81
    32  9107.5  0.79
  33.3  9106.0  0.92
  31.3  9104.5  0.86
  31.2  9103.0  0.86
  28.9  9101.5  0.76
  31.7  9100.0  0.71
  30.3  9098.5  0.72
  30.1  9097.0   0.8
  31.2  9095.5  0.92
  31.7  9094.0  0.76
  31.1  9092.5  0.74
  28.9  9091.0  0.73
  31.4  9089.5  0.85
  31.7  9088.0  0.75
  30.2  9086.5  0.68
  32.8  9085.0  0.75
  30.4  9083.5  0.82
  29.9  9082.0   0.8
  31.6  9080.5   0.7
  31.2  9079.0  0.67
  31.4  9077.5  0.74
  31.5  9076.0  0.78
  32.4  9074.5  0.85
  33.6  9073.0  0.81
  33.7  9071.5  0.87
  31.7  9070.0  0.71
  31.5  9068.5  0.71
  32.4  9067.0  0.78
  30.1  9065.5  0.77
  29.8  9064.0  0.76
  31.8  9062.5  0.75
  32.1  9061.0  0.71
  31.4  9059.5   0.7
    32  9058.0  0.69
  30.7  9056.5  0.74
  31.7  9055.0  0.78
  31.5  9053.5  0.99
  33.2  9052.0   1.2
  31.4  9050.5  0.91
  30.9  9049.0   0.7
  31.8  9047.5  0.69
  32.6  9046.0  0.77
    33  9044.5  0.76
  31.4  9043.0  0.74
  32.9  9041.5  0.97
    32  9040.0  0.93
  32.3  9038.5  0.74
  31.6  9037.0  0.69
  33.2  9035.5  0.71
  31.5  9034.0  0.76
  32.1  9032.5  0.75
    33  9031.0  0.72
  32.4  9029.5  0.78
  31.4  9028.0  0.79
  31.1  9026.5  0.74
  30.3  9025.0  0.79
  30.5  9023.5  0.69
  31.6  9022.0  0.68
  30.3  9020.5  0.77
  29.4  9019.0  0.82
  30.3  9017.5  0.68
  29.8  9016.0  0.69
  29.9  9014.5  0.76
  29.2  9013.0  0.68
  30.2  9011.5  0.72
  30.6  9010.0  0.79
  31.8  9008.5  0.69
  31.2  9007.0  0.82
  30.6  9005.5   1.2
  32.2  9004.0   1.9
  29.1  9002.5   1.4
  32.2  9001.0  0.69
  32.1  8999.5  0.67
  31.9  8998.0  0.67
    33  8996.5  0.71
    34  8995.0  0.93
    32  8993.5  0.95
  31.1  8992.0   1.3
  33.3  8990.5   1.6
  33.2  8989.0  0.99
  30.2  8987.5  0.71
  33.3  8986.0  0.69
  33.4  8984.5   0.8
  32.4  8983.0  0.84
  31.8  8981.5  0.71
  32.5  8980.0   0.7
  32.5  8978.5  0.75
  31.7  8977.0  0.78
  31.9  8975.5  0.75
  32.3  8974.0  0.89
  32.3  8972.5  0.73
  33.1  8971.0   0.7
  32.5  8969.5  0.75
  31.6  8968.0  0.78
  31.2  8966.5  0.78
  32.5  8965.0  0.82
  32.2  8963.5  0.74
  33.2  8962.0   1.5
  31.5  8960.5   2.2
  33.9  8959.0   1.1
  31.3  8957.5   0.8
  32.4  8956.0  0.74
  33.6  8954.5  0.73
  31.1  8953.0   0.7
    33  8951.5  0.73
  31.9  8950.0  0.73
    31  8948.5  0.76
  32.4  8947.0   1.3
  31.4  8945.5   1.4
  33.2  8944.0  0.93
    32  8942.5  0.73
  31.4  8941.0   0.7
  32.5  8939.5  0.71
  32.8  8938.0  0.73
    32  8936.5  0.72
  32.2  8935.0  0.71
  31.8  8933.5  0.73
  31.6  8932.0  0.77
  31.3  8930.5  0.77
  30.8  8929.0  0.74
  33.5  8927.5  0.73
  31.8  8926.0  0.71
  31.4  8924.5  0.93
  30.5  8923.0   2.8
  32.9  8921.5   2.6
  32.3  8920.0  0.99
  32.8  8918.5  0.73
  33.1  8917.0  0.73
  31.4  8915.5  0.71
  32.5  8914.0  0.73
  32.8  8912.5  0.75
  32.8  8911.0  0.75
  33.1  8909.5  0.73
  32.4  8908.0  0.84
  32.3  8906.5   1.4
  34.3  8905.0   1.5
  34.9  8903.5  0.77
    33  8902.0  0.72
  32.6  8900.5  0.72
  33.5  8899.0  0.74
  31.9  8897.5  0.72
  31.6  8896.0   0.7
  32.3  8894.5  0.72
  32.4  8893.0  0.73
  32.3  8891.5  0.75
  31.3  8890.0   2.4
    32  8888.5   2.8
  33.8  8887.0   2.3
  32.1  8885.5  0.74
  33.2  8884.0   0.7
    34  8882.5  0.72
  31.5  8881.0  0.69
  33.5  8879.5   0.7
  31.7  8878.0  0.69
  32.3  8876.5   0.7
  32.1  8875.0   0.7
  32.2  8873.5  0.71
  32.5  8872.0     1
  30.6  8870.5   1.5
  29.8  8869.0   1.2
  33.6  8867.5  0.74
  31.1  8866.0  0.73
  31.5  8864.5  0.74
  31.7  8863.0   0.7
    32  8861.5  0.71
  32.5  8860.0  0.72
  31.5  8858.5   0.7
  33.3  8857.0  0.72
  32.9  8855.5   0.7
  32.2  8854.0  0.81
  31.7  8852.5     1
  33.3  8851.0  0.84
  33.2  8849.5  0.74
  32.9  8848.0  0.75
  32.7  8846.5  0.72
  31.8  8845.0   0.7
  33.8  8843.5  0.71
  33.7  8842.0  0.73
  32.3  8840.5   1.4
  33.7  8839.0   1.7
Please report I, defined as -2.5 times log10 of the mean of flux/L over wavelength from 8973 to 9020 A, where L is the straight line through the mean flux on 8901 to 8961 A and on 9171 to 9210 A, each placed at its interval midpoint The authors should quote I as 0.01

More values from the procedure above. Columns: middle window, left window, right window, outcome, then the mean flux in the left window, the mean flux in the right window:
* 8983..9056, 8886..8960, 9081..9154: 0.005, 32.3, 31.2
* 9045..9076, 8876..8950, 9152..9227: -0.010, 32.4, 30.8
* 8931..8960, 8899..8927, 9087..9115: 0.007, 32.6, 31.1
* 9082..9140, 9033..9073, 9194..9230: 0.010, 31.9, 30.6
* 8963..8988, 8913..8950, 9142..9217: -0.012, 32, 31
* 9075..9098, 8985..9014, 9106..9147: 0.016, 31.6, 31.4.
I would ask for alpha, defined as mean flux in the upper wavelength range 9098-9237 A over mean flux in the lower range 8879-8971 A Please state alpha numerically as 0.95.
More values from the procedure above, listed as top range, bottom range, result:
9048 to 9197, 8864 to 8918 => 0.96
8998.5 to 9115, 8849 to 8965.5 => 0.97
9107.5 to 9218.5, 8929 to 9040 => 0.98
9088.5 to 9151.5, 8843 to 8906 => 0.96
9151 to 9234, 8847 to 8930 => 0.94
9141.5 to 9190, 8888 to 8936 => 0.96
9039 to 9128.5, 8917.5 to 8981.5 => 0.98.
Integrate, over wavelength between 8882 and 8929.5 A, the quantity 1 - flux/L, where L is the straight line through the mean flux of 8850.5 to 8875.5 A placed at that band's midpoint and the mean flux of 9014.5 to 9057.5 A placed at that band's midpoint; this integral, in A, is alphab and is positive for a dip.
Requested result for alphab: -1.0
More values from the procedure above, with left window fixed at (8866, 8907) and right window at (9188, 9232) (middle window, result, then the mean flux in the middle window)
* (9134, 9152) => -0.4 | 31.6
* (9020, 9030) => 0.2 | 31.1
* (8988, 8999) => -0.3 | 32.6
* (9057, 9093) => -0.2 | 31.4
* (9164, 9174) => -0.2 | 31.2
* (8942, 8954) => 0.0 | 32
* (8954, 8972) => -0.2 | 32.4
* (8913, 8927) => 0.1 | 32.1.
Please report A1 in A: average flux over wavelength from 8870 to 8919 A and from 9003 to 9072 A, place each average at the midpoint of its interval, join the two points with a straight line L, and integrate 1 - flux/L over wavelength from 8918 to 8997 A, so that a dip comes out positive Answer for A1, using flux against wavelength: -0.4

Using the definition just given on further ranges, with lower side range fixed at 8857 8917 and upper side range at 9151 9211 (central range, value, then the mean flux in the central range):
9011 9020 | 0.56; 29.8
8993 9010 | 0.04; 31.8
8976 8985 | -0.11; 32.3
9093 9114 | 0.07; 31.3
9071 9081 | -0.22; 32.2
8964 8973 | -0.05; 32.2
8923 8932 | 0.16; 31.6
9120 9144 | -0.08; 31.3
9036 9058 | -0.22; 31.9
